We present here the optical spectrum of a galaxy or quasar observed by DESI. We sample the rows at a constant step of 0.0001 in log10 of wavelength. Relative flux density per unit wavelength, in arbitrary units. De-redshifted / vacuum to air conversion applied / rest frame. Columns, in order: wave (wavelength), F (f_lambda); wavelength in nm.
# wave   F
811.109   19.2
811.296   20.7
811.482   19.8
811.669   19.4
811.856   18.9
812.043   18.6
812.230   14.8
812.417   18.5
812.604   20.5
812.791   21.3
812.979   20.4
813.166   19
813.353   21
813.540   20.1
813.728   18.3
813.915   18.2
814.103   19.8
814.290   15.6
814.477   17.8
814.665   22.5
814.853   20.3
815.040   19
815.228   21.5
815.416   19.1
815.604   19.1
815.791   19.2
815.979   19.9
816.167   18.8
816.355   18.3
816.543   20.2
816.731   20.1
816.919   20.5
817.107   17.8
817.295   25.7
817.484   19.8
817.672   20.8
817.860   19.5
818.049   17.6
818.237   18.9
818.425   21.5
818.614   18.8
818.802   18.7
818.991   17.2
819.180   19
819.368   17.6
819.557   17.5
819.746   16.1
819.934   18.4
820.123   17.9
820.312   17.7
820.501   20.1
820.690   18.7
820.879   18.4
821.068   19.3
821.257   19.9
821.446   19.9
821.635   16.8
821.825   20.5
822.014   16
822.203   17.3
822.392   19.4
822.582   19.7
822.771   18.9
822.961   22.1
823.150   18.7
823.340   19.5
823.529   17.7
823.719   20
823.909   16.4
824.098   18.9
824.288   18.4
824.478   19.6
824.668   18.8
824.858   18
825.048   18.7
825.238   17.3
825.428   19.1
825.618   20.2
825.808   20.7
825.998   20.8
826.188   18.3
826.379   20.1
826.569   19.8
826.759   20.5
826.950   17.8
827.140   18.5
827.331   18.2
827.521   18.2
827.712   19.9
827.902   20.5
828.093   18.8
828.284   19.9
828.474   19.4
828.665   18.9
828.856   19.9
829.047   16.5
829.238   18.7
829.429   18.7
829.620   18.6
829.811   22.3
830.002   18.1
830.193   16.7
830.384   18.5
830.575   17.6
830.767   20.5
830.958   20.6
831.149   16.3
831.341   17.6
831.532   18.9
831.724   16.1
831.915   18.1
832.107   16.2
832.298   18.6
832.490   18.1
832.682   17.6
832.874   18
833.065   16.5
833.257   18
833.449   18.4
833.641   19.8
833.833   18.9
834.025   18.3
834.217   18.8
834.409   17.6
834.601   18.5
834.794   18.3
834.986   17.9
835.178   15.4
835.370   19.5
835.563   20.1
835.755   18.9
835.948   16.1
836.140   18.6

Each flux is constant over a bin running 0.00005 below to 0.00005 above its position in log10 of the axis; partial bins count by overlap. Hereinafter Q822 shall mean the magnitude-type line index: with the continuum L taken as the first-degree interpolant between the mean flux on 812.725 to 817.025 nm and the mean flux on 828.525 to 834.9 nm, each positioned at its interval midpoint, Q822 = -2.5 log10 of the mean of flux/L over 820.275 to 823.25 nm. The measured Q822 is 0.00 mag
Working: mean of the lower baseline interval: 19.5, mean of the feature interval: 19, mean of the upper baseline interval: 18.3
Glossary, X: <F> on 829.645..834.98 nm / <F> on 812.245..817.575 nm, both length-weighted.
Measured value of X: 0.93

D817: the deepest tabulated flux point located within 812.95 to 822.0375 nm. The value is 15.6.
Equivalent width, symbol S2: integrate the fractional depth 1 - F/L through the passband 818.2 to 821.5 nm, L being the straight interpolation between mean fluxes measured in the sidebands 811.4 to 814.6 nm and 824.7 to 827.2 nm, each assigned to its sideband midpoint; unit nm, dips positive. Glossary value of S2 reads 0.08 nm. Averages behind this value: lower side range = 19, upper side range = 19.2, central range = 18.6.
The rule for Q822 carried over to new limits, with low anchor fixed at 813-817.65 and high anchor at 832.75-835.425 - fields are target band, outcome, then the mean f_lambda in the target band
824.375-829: -0.03 mag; 19.2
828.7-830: -0.03 mag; 19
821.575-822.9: 0.03 mag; 18.5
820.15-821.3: 0.02 mag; 18.9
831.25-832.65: 0.04 mag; 17.7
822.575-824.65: 0.00 mag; 19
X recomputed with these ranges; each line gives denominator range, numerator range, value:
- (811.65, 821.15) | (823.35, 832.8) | 0.98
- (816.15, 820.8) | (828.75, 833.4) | 0.95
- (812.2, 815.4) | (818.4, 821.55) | 0.96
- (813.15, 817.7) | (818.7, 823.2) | 0.94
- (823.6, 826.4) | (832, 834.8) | 0.95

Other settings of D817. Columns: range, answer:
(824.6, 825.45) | 17.3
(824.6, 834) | 16.1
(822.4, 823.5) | 18.7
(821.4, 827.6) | 16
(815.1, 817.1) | 18.3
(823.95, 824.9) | 18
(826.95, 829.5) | 16.5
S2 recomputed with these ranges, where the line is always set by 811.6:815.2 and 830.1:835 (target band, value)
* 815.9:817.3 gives -0.06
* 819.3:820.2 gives 0.06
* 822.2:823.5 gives -0.05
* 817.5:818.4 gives -0.02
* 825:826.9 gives -0.11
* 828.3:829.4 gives -0.03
